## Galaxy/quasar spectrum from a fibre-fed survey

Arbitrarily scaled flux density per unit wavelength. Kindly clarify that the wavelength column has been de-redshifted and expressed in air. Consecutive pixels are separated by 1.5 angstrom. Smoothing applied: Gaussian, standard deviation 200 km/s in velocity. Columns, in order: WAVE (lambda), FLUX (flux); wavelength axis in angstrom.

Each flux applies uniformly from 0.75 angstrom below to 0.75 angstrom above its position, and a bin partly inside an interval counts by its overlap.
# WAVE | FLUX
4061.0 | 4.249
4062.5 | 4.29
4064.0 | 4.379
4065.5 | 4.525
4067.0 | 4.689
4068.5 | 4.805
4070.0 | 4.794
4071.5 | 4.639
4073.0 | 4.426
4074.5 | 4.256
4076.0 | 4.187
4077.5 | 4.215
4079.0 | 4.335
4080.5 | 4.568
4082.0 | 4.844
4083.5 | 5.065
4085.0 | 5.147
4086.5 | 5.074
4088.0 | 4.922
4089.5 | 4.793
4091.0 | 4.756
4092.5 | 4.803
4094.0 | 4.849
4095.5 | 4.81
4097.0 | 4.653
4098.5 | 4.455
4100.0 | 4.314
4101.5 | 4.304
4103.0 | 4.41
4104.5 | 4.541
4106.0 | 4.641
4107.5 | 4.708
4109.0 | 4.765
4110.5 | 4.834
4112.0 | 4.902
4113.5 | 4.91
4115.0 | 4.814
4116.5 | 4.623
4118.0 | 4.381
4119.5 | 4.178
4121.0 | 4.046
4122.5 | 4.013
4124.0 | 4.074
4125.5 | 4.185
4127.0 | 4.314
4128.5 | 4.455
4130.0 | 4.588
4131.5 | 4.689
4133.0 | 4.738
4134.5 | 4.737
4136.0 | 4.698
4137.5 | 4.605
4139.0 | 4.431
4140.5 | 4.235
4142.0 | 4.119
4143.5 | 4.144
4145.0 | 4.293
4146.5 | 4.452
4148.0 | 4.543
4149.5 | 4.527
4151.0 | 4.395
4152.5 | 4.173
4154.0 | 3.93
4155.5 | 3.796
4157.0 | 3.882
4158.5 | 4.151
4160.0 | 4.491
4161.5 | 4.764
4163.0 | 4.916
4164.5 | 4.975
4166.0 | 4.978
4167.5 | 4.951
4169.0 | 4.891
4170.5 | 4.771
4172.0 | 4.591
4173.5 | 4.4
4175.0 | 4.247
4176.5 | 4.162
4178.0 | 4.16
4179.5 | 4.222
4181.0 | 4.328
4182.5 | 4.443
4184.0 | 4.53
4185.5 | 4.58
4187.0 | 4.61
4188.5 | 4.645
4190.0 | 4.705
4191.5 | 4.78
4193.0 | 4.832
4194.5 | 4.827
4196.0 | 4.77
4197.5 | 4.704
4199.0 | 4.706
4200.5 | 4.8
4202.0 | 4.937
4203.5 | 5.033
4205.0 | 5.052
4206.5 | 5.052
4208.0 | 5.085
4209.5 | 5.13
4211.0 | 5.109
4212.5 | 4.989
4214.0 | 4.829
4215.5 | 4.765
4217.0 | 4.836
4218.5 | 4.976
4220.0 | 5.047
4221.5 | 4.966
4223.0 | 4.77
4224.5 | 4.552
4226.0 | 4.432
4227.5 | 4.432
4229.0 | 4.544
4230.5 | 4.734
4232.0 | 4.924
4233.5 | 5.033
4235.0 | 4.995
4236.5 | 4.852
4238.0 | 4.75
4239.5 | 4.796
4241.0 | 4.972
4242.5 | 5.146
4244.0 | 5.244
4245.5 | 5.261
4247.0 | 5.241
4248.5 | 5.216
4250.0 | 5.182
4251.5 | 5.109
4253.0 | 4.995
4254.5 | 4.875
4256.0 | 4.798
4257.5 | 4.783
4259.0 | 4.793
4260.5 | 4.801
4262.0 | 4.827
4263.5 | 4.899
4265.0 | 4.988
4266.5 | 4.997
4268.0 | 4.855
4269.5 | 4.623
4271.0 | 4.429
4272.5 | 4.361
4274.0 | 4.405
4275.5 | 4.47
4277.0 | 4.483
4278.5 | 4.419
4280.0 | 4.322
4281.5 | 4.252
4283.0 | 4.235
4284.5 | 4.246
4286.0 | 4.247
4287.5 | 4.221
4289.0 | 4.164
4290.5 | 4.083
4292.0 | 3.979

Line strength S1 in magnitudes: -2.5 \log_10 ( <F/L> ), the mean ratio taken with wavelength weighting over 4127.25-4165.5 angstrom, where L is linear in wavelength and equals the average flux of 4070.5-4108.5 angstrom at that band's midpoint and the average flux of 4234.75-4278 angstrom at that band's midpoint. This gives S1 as 0.07 mag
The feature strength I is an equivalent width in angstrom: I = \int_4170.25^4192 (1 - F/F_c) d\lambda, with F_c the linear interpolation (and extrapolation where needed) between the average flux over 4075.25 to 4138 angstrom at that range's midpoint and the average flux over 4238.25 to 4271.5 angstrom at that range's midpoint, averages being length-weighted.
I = 1.4 angstrom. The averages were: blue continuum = 4.59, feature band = 4.47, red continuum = 4.95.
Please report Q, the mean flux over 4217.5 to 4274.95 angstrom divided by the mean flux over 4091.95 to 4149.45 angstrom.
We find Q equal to 1.1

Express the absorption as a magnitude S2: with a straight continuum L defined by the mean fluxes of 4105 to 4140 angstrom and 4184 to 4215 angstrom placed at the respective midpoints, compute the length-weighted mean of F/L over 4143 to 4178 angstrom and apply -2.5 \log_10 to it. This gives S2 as 0.06 mag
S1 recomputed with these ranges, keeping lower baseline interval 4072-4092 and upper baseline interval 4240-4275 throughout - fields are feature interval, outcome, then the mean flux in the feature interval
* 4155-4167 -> 0.06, 4.52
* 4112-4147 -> 0.07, 4.43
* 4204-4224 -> -0.03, 4.97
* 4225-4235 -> 0.04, 4.7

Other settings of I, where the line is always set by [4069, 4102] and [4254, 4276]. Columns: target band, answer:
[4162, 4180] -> 0.28 angstrom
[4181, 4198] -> 0.13 angstrom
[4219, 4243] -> -0.48 angstrom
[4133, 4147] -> 0.73 angstrom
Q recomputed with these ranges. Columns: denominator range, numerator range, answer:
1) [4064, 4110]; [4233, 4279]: 1.05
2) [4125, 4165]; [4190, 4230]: 1.10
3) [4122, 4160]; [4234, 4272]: 1.14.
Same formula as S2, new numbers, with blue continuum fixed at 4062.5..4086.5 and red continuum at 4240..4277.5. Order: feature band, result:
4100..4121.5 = 0.019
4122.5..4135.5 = 0.054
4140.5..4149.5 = 0.092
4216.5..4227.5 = 0.010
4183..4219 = -0.012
